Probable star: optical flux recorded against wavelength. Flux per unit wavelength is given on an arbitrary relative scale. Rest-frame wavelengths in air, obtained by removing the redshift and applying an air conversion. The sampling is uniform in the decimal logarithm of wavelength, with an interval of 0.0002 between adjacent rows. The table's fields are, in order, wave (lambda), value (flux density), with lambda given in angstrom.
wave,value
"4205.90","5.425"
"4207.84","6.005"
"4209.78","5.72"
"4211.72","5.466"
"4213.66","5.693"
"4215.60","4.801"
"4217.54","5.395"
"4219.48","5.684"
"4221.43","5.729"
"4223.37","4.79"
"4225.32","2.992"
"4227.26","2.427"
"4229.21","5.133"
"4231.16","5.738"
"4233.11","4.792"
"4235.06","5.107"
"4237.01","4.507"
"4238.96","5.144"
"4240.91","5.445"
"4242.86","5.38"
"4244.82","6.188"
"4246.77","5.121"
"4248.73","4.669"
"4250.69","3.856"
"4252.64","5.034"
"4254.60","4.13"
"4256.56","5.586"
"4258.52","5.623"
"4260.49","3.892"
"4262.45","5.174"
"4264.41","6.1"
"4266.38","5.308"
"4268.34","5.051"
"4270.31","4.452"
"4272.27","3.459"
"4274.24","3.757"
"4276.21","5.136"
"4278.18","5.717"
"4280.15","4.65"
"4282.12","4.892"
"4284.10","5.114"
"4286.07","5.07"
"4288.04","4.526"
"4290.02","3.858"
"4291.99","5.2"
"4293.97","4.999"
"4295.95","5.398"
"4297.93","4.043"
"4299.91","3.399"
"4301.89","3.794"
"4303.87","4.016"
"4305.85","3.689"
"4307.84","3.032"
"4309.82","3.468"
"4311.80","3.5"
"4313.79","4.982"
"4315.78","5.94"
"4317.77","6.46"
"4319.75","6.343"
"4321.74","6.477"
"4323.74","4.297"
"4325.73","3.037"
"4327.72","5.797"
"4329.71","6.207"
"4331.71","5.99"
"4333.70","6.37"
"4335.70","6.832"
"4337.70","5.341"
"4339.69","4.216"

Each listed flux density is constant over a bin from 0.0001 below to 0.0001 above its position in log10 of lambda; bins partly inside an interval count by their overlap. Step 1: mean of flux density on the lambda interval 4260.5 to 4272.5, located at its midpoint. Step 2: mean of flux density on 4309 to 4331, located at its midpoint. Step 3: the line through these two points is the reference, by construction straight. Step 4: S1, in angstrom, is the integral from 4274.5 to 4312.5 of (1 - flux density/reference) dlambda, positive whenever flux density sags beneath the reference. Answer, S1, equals 4.9 angstrom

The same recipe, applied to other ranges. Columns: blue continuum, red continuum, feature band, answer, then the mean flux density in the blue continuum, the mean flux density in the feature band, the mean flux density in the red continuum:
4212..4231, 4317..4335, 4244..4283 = 2.03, 4.81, 4.88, 5.67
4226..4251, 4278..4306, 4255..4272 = -1.11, 4.89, 5.04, 4.55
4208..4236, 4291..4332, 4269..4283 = 0.73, 4.99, 4.59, 4.75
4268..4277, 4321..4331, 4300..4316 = 3.11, 4.31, 3.93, 5.15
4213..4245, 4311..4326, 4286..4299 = 1.18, 4.96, 4.7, 5.25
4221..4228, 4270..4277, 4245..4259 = -2.99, 3.9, 4.91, 4.15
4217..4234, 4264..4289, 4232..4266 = -1.96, 4.72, 5.05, 4.84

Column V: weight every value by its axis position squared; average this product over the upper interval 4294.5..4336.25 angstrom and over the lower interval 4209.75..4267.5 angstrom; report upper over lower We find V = 1.01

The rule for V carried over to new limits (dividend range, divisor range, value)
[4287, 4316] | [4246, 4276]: 0.90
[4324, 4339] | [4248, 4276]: 1.21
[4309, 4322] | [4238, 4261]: 1.08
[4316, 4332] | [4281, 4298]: 1.17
